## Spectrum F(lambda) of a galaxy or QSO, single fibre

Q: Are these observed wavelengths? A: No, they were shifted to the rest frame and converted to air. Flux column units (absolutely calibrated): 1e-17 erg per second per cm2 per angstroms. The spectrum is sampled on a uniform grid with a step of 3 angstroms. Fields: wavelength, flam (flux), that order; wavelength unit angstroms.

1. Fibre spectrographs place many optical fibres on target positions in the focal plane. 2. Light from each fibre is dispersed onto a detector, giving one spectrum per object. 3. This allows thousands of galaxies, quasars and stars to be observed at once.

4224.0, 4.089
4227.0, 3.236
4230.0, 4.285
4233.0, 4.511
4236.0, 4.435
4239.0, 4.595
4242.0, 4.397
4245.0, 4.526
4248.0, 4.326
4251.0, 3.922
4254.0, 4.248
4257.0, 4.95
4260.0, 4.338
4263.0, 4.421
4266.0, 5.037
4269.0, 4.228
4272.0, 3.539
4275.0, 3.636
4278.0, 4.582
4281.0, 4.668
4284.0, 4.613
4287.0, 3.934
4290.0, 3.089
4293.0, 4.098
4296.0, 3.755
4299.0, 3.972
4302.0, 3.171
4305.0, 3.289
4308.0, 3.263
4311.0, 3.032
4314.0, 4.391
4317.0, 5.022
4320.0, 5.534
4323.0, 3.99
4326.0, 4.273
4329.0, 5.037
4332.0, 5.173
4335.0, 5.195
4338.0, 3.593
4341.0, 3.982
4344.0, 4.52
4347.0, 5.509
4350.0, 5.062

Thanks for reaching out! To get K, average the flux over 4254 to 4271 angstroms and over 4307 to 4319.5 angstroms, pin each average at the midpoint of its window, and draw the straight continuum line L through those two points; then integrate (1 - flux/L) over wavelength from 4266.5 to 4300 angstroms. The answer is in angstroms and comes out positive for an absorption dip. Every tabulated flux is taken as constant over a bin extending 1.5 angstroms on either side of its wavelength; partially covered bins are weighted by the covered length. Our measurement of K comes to 2.4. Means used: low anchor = 4.53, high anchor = 4.08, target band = 4.04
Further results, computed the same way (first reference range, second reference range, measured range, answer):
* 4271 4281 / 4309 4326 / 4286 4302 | 1.81 angstroms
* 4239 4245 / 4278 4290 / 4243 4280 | 0.51 angstroms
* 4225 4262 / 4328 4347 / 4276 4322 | 4.95 angstroms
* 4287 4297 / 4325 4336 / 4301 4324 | 2.10 angstroms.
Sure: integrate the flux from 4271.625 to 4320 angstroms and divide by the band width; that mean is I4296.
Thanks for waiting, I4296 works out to 3.94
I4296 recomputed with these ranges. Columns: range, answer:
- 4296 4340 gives 4.19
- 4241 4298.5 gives 4.22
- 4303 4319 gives 3.83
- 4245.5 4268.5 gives 4.46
